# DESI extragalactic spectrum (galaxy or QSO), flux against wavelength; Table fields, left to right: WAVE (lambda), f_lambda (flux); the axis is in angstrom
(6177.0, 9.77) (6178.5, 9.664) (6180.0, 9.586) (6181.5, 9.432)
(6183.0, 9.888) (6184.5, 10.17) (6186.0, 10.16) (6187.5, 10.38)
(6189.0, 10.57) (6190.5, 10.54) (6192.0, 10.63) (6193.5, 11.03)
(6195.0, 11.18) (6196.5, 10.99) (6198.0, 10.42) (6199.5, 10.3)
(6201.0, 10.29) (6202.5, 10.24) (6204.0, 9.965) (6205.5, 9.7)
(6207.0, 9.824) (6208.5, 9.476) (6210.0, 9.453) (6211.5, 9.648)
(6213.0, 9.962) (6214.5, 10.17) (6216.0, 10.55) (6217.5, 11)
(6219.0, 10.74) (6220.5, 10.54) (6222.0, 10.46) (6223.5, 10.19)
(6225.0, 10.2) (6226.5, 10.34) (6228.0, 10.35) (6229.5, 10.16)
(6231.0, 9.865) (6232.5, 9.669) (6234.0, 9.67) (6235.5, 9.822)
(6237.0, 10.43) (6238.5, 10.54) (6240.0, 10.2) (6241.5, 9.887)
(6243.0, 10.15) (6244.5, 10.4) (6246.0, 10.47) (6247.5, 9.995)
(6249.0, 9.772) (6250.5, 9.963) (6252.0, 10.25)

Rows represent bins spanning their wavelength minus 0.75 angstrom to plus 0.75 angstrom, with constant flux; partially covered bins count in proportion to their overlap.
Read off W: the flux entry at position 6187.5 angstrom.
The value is 10.38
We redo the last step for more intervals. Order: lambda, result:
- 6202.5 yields 10.24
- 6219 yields 10.74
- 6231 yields 9.865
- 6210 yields 9.453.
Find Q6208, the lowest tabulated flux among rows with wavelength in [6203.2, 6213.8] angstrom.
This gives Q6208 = 9.453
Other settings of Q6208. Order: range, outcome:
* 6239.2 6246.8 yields 9.887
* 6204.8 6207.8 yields 9.7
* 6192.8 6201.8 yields 10.29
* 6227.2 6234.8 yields 9.669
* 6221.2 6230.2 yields 10.16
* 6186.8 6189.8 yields 10.38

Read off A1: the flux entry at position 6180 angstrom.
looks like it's 9.586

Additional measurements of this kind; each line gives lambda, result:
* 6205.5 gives 9.7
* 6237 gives 10.43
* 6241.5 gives 9.887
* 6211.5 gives 9.648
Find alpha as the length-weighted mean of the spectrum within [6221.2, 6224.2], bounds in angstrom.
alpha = 10.3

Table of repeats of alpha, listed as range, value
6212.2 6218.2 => 10.4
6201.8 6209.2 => 9.84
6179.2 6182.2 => 9.51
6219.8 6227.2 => 10.3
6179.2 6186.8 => 9.85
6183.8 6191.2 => 10.4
